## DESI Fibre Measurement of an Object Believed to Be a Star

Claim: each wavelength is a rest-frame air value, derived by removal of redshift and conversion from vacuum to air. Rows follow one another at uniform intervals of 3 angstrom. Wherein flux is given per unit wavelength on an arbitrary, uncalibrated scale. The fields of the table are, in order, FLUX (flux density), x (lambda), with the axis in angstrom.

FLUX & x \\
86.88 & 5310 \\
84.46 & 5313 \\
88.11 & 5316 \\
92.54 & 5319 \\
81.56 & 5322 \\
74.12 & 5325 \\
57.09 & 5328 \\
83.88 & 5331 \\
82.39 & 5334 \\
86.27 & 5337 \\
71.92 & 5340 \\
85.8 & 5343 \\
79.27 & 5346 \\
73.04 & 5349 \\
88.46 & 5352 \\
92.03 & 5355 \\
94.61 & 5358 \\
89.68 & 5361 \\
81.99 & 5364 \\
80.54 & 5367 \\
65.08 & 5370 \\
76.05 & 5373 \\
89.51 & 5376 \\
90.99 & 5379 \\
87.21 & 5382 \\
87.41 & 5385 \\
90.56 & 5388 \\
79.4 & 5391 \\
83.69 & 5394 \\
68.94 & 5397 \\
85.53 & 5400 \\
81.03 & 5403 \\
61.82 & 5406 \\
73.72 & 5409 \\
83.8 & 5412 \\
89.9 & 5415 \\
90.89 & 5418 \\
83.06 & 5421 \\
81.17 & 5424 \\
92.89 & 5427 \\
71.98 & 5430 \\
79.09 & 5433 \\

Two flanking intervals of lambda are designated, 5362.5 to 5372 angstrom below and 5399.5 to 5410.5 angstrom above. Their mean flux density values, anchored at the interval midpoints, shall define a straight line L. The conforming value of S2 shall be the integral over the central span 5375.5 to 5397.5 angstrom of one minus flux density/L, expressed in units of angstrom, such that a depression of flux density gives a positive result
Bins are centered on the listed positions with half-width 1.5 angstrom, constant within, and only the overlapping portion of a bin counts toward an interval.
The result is -2.9 angstrom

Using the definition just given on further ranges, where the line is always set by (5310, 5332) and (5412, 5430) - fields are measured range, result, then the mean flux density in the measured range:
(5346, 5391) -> -0.7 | 84.4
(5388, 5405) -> 0.9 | 80.1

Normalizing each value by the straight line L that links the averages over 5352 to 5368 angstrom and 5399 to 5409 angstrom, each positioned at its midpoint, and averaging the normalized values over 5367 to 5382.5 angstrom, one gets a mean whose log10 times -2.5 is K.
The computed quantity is 0.03 mag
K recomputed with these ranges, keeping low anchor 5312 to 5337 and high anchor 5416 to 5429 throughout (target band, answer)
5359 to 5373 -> 0.05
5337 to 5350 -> 0.04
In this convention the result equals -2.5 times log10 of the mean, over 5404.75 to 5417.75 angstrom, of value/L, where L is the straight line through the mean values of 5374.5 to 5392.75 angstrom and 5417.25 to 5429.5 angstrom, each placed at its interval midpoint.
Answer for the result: 0.095 mag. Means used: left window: 87.5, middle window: 78.9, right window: 85.5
